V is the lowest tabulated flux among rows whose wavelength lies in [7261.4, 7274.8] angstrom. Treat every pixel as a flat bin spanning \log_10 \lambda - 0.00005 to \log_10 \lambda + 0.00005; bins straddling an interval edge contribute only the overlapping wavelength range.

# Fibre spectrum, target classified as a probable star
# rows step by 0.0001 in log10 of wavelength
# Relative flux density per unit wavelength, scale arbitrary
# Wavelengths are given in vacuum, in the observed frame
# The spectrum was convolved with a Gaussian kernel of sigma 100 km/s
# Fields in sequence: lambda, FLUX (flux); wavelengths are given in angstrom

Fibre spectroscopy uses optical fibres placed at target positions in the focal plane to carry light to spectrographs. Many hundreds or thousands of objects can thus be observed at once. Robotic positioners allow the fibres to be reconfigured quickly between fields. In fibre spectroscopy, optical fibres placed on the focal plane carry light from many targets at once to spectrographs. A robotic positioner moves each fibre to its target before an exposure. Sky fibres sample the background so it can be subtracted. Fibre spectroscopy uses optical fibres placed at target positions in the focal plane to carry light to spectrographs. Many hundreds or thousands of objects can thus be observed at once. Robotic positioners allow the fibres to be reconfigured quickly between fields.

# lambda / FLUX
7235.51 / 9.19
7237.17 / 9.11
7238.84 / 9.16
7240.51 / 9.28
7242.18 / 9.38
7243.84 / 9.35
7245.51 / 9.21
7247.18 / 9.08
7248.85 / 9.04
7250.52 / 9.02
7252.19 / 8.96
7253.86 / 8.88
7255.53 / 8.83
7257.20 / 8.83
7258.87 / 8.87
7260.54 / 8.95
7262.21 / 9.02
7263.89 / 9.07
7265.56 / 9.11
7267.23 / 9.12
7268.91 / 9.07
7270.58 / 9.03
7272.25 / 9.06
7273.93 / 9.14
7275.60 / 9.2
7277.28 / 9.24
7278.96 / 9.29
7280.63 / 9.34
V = 9.02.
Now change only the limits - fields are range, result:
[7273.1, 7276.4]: 9.14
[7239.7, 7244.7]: 9.28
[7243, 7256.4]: 8.83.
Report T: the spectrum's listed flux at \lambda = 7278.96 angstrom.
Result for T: 9.29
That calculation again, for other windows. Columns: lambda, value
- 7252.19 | 8.96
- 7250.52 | 9.02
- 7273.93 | 9.14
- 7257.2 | 8.83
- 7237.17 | 9.11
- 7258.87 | 8.87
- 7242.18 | 9.38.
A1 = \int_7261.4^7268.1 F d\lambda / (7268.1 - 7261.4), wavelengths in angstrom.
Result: 9.07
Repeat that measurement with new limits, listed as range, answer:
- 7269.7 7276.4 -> 9.12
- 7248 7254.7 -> 8.97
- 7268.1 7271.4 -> 9.06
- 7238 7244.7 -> 9.29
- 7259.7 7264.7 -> 9.01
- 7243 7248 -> 9.22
